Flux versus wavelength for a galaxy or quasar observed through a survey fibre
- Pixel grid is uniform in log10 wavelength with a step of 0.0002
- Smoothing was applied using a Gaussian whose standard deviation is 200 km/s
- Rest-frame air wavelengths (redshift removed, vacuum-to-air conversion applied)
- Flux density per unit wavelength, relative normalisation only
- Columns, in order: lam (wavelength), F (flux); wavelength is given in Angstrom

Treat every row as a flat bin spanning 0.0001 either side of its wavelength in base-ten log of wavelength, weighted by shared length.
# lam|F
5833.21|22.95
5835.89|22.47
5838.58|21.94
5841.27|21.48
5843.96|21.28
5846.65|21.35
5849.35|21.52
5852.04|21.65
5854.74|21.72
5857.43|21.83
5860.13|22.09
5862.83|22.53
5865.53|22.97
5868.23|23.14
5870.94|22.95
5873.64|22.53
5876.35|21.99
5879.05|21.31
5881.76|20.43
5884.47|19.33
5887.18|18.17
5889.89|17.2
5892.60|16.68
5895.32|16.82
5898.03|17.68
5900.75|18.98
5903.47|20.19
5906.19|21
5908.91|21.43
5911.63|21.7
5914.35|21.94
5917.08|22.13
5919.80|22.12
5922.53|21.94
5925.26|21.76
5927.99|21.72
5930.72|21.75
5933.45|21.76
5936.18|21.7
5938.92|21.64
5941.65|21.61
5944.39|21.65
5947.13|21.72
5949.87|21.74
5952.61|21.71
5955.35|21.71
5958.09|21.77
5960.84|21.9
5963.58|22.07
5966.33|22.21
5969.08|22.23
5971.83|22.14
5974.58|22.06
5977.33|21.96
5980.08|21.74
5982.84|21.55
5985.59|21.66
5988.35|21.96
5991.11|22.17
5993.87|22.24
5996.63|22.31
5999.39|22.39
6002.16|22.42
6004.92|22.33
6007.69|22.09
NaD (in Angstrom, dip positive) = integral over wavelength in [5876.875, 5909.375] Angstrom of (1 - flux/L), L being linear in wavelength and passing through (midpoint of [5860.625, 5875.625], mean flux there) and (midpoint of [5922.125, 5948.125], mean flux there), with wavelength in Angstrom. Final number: 4.7 Angstrom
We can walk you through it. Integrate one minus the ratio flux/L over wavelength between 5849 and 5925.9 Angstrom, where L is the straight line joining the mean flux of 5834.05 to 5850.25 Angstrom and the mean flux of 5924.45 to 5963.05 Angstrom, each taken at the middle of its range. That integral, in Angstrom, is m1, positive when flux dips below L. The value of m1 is 3.0 Angstrom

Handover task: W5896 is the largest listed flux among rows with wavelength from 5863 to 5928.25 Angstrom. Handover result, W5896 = 23.14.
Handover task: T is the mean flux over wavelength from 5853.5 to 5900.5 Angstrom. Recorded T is 20.5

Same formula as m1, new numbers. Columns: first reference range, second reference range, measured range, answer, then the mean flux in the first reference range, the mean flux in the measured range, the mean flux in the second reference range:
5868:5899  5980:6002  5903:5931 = -1.6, 19.8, 21.6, 22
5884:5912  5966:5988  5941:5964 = -0.8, 18.9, 21.8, 21.9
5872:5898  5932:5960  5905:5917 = -0.7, 19.3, 21.6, 21.7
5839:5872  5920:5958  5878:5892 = 1.8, 22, 19.1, 21.7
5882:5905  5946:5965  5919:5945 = -1.7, 18.3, 21.8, 21.8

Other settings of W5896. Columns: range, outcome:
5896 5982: 22.23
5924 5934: 21.76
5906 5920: 22.13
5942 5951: 21.74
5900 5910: 21.43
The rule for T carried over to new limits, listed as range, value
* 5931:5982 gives 21.8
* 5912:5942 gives 21.8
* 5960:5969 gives 22.1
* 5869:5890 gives 20.8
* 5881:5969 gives 20.8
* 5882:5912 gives 19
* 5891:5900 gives 17.2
